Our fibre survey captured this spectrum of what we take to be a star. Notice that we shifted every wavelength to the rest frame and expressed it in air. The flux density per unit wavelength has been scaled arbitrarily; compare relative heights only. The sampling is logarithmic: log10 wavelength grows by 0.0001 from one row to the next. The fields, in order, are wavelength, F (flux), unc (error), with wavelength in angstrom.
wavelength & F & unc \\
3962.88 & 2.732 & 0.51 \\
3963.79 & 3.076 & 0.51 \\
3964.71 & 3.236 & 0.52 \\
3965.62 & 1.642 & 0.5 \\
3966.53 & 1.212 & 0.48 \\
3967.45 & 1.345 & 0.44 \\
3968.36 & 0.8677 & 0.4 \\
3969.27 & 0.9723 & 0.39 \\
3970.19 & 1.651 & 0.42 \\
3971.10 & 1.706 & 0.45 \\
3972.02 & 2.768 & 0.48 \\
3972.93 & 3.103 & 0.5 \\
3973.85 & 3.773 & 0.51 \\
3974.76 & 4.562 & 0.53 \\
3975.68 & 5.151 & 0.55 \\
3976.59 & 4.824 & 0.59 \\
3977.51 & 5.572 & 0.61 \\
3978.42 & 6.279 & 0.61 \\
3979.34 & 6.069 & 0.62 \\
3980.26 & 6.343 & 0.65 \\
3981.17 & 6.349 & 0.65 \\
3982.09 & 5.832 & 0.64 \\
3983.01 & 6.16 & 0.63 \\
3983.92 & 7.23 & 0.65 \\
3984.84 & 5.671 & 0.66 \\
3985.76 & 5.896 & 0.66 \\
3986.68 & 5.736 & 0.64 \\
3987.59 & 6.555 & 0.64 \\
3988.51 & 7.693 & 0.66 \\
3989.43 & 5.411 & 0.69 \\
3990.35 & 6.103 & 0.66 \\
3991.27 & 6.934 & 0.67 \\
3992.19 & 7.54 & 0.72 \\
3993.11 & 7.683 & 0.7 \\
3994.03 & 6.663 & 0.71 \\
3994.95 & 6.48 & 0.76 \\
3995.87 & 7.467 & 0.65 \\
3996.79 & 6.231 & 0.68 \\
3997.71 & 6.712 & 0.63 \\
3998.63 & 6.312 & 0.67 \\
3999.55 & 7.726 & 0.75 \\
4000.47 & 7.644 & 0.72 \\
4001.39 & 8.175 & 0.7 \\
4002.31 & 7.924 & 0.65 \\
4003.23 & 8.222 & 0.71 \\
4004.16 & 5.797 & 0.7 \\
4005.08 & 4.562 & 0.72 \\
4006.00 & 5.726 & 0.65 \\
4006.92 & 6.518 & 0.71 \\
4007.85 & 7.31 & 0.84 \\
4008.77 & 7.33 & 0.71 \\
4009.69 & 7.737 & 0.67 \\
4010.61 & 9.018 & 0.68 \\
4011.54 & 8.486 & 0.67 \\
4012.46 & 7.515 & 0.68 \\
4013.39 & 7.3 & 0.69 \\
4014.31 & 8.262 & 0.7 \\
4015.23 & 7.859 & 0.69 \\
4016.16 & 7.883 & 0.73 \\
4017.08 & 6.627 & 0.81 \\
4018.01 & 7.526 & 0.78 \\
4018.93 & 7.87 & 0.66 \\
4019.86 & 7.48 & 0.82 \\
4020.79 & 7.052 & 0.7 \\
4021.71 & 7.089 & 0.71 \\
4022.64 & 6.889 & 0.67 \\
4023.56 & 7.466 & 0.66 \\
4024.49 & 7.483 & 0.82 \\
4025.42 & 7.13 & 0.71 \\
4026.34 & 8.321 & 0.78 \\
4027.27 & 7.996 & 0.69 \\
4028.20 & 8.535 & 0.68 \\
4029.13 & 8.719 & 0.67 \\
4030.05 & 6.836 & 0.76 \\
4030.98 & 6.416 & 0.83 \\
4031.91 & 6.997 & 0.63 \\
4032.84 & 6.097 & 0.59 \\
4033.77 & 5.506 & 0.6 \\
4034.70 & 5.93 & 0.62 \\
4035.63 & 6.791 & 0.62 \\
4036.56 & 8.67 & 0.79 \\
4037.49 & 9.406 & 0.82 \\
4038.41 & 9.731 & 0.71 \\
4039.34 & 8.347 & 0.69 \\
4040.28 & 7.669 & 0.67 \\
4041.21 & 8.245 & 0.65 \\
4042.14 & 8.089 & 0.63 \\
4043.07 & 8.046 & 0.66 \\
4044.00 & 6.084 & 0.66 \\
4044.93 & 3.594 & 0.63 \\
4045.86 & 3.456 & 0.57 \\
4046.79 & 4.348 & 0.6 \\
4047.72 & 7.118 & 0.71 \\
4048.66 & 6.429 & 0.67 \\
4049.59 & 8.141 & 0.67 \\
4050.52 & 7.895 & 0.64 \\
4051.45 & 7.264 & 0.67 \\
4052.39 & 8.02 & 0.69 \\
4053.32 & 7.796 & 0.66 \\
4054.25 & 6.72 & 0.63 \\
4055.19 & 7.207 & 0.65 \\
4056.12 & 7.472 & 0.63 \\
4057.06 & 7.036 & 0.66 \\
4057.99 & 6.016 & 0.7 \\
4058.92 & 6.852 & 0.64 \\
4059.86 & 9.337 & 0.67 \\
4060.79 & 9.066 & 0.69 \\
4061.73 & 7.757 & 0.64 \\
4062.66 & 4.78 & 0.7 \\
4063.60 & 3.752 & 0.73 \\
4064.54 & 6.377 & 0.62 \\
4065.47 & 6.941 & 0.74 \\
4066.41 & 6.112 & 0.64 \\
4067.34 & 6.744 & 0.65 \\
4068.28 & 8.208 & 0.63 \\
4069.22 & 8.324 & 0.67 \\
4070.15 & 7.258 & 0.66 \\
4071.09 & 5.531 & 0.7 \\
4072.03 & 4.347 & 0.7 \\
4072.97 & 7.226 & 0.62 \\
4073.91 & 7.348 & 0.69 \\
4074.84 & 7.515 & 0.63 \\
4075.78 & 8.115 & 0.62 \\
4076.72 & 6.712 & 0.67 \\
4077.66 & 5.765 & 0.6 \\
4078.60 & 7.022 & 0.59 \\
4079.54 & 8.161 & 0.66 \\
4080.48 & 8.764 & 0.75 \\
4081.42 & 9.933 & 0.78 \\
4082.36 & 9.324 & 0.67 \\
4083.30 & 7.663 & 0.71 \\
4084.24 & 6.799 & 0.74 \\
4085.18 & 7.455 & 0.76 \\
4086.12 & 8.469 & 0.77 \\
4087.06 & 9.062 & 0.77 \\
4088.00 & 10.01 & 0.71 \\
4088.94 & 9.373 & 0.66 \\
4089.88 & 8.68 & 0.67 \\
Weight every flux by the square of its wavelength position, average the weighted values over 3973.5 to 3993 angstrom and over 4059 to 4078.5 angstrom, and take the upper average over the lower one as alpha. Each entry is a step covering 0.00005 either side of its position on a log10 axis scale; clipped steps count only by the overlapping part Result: 1.19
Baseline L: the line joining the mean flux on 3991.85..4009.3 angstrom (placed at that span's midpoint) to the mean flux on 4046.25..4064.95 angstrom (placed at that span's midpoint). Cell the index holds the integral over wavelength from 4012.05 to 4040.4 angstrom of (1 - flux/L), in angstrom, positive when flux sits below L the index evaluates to -2.3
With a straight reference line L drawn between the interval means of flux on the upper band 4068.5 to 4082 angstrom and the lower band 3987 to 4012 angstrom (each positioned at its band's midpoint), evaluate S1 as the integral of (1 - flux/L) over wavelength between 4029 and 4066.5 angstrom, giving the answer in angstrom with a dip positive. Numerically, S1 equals 1.1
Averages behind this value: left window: 7.03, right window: 7.32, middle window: 6.99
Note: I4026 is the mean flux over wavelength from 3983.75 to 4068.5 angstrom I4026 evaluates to 7.09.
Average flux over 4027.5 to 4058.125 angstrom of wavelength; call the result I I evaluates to 7.13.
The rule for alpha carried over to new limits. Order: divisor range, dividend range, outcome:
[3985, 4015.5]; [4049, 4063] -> 1.09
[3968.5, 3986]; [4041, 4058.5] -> 1.51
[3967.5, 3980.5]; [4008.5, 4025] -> 2.09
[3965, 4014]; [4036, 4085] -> 1.29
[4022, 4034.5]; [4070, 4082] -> 1.02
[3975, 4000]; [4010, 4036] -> 1.18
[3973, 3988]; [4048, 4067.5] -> 1.29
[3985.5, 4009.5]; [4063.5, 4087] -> 1.11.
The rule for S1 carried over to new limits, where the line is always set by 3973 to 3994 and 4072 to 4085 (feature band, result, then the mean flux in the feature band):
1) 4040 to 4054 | 0.5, 6.8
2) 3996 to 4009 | -1.1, 6.88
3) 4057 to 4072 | 1.1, 6.8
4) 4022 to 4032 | -1.2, 7.54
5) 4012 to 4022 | -1.4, 7.5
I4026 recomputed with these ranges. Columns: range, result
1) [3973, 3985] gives 5.6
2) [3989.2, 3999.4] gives 6.74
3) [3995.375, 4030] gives 7.4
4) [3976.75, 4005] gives 6.63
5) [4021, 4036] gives 7.14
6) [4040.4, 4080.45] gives 6.89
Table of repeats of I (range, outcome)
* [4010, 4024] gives 7.62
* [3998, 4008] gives 6.88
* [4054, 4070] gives 6.99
